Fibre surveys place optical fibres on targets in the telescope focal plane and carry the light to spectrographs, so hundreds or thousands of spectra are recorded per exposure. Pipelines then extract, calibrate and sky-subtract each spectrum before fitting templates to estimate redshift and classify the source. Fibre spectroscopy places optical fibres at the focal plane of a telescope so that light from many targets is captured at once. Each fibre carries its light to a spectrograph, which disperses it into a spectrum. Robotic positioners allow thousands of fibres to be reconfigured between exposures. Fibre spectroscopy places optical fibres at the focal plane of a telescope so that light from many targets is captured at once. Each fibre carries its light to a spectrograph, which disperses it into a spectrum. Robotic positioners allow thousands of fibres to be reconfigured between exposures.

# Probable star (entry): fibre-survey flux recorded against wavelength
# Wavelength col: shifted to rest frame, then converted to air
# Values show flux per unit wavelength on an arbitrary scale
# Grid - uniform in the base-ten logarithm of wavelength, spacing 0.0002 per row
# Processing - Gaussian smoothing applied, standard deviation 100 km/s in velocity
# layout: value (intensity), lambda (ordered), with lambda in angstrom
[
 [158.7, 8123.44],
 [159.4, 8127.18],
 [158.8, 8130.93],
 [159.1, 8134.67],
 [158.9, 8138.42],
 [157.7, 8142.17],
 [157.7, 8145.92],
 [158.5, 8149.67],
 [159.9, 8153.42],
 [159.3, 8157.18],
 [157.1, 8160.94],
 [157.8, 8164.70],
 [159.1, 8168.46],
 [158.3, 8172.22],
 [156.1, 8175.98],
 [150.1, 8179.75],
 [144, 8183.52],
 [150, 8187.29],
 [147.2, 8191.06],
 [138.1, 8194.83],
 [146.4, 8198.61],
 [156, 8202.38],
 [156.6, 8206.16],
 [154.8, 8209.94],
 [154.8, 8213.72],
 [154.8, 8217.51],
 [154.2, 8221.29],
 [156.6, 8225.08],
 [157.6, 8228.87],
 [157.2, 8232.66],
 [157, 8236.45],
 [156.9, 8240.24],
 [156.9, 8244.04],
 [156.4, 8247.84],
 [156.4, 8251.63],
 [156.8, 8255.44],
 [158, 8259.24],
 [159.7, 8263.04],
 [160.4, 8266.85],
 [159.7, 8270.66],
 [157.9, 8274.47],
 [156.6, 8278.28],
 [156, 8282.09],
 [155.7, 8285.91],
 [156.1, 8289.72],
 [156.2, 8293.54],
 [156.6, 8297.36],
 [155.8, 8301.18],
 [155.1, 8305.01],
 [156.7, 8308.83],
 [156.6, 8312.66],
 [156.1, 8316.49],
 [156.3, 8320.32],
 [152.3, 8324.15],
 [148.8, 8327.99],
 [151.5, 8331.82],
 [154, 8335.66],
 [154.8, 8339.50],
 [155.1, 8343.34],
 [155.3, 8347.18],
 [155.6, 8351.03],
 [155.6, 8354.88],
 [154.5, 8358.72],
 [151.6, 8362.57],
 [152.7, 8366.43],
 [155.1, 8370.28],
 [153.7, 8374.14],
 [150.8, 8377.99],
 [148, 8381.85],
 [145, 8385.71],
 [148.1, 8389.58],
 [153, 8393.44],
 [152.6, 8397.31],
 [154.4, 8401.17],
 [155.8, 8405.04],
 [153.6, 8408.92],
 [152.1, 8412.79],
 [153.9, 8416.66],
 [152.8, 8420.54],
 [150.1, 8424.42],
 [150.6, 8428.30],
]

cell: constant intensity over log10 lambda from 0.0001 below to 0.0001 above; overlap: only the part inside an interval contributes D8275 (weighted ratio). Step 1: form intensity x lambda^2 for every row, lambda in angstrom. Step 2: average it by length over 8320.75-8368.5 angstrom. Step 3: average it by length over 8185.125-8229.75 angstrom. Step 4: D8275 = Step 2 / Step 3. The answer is 1.04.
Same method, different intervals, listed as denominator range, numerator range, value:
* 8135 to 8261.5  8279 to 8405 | 1.03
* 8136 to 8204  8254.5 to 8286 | 1.05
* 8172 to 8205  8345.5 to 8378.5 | 1.08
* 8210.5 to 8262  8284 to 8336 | 1.01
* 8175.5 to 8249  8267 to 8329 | 1.04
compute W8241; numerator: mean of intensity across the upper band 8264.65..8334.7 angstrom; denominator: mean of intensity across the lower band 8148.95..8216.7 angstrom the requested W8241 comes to 1.0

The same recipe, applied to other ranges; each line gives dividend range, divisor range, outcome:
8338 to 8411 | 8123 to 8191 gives 0.98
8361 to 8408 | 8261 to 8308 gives 0.97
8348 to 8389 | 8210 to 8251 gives 0.97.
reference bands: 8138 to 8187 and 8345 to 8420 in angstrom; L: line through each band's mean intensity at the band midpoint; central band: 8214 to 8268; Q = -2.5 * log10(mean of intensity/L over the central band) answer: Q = -0.01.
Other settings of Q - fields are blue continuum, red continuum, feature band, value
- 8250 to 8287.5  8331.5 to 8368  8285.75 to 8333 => 0.007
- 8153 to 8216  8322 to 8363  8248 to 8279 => -0.033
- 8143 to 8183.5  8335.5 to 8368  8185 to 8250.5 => 0.017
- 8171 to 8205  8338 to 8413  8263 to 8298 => -0.044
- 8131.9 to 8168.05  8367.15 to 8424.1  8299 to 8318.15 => -0.012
